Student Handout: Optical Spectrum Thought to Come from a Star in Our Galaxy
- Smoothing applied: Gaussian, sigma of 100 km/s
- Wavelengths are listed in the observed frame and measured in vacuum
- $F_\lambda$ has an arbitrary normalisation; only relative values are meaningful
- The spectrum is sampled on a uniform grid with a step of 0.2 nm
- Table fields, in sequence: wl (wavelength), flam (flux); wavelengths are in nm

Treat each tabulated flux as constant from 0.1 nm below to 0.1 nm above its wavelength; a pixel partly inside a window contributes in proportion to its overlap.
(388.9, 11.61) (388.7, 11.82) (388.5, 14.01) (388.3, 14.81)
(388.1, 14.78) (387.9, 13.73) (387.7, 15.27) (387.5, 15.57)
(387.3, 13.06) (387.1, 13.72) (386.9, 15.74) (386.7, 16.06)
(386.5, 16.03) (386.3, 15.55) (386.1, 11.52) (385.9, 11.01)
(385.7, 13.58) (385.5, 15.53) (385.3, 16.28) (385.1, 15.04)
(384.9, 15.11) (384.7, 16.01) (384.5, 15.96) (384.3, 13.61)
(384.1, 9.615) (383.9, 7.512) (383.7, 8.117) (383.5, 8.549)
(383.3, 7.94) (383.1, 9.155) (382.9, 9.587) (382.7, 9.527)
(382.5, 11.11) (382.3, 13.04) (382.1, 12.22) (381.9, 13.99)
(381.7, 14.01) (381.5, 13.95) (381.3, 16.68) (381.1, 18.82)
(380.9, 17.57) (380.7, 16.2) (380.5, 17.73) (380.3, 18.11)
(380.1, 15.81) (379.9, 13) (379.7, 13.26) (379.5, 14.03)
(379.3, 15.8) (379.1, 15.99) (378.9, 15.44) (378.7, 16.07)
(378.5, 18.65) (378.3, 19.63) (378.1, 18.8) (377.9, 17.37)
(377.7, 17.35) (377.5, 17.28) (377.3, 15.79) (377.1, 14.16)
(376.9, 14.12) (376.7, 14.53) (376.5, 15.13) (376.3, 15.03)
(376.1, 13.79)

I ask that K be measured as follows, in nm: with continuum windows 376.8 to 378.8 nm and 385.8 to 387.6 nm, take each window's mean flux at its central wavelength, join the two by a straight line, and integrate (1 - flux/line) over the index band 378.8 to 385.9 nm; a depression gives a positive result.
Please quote 0.89 nm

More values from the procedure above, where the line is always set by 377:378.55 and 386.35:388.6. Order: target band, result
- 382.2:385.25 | 0.84 nm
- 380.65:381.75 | 0.01 nm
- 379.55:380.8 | 0.08 nm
